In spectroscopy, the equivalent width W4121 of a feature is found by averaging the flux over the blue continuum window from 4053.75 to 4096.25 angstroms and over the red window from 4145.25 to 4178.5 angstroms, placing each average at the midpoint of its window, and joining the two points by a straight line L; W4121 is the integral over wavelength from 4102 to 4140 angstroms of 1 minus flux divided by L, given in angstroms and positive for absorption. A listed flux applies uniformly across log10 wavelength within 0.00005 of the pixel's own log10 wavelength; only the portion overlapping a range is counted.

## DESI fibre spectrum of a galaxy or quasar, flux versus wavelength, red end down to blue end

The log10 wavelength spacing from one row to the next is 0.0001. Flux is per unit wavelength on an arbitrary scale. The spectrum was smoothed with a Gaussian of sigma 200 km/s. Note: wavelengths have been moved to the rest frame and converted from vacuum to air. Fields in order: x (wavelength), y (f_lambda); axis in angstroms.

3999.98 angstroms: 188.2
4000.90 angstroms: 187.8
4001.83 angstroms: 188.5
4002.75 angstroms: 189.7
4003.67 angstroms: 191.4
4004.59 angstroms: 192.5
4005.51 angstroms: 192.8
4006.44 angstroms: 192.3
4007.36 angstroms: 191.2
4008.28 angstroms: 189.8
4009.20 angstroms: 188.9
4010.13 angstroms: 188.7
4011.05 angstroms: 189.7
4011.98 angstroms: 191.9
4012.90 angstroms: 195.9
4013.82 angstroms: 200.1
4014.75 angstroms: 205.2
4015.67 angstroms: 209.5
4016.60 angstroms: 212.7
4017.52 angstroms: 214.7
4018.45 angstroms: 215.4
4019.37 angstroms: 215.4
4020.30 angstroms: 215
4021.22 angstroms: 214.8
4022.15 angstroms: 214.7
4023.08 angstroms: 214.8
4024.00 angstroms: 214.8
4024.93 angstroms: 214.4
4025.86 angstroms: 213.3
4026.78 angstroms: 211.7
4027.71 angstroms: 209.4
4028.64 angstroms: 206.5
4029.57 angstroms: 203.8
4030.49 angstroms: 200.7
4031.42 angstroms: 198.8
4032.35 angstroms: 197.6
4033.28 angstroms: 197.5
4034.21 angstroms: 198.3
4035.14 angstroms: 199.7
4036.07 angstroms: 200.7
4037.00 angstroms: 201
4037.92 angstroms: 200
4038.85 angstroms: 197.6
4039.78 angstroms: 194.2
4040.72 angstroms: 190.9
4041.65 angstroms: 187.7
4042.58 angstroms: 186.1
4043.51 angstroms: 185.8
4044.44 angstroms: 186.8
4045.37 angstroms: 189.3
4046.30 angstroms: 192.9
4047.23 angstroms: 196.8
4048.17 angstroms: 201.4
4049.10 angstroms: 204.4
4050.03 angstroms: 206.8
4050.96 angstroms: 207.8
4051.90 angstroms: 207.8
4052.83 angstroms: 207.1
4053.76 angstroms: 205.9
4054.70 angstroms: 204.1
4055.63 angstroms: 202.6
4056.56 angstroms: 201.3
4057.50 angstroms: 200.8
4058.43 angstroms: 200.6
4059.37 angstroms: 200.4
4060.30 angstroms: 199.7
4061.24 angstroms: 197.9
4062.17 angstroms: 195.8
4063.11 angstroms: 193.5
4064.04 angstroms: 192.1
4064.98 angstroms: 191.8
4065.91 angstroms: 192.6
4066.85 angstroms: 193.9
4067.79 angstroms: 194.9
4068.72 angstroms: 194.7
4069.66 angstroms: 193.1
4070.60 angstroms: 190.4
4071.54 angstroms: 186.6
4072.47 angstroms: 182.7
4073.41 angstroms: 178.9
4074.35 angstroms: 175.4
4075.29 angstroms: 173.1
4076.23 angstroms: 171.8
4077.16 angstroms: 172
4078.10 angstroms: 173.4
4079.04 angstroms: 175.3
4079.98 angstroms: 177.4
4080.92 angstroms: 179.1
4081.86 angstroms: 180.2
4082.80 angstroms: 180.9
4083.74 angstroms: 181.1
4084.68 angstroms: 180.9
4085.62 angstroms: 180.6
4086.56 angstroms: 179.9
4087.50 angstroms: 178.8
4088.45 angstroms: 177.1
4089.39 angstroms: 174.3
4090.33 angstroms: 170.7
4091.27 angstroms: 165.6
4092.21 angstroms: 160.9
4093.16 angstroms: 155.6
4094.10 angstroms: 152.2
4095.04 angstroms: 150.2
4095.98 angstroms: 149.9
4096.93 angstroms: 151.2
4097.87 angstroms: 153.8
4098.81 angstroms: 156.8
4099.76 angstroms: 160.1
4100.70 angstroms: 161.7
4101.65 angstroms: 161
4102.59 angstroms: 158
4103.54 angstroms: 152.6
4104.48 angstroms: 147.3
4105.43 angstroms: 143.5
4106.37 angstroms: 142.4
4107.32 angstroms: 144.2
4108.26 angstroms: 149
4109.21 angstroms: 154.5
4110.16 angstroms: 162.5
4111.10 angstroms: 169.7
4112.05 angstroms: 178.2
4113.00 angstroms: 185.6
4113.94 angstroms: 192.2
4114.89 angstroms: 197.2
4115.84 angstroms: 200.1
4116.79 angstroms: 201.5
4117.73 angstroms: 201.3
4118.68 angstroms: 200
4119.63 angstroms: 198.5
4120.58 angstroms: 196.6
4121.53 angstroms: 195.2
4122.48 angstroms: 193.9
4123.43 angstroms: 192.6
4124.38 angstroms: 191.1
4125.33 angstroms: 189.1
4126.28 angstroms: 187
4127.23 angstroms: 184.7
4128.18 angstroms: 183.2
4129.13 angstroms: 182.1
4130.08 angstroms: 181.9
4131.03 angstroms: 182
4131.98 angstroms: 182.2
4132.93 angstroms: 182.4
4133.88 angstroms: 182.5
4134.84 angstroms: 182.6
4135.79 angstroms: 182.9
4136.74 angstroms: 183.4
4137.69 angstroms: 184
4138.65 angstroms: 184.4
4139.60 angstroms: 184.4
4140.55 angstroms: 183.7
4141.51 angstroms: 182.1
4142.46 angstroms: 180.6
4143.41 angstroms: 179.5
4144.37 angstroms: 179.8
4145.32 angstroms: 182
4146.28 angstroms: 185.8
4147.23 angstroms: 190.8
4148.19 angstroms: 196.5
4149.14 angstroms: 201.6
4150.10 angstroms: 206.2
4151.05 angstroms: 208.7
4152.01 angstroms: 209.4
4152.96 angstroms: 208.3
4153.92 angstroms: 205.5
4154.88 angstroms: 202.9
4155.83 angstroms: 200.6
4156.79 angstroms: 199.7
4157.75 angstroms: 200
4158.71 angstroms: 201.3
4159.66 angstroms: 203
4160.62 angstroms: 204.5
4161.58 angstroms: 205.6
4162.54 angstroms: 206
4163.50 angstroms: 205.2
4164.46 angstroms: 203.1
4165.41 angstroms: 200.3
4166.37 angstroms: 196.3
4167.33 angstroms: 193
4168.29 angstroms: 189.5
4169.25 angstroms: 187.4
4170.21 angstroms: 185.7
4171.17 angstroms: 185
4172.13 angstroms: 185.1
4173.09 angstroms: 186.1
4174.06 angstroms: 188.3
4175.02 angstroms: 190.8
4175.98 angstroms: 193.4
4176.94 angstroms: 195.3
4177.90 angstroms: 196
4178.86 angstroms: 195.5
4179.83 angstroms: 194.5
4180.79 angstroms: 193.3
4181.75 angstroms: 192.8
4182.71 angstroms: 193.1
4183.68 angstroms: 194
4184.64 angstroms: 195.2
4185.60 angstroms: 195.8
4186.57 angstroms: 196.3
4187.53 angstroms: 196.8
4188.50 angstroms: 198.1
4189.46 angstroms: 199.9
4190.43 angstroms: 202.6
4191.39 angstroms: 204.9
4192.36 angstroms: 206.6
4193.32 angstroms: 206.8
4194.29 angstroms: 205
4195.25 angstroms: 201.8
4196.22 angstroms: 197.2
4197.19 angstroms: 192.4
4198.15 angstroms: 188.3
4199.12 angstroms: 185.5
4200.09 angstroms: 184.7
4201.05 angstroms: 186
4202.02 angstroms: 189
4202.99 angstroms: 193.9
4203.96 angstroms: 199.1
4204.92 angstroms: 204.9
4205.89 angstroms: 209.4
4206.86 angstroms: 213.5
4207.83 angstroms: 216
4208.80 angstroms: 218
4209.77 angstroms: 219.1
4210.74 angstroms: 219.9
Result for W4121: 2.2 angstroms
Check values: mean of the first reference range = 183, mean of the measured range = 180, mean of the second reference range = 197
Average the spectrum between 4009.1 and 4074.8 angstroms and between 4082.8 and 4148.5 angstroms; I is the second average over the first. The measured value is 0.88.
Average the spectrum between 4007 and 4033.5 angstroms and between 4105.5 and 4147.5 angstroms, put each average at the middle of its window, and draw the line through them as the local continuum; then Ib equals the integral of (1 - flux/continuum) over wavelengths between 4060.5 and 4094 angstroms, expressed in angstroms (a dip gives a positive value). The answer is 2.1 angstroms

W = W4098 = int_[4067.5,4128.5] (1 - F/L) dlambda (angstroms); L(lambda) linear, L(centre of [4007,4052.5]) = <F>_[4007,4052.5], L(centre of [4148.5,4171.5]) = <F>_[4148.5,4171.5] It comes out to 7.9 angstroms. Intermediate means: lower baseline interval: 202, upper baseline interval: 200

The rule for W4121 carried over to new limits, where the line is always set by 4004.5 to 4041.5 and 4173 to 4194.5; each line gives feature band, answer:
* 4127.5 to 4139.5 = 0.9 angstroms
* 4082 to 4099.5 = 2.9 angstroms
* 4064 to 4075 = 0.7 angstroms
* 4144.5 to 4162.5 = -0.2 angstroms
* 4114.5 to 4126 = 0.2 angstroms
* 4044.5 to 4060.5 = 0.0 angstroms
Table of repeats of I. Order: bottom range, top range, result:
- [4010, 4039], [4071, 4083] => 0.86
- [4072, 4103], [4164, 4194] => 1.15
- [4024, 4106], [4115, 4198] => 1.04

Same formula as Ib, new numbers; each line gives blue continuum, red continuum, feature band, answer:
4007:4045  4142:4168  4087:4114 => 5.3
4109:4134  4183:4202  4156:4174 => -0.3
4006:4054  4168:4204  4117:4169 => 0.8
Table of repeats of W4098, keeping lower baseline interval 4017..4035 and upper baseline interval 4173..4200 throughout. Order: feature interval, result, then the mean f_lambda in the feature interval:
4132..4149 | 1.3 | 184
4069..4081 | 1.5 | 179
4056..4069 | 0.6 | 197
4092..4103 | 2.6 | 156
